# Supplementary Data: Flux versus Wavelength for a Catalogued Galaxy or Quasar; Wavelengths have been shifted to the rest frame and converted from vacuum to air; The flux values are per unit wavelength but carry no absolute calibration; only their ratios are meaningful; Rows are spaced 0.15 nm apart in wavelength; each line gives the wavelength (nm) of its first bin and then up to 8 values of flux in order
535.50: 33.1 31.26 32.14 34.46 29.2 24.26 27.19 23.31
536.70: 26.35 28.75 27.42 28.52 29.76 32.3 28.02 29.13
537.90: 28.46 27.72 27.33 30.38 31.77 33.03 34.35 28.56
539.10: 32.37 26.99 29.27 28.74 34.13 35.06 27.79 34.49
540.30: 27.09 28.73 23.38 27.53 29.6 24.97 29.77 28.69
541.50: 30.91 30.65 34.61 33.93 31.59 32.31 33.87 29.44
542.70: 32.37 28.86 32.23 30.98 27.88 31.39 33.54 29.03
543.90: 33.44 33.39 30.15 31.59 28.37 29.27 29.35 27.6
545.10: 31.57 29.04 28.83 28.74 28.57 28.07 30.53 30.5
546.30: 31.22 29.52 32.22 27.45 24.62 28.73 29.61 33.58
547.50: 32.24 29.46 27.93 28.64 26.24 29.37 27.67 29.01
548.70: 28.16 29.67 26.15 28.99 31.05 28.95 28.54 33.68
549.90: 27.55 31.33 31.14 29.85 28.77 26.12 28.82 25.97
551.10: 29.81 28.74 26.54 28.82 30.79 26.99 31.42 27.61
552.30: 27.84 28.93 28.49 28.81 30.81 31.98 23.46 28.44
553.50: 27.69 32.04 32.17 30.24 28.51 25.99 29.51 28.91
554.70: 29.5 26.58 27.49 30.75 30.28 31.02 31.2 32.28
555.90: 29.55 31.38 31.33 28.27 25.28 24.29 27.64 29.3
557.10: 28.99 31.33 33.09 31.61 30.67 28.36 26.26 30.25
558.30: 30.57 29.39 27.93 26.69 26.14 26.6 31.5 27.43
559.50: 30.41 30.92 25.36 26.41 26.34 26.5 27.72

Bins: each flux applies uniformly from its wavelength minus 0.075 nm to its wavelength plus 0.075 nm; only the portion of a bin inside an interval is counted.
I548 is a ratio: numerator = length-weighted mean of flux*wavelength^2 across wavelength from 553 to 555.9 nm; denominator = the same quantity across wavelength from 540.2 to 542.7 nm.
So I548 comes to 1.03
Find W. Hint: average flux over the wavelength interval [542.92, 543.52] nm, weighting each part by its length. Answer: 30.6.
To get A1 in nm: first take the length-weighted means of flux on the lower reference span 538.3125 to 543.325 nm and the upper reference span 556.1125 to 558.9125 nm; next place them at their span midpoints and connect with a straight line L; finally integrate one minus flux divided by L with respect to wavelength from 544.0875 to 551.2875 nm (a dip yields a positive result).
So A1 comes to 0.141 nm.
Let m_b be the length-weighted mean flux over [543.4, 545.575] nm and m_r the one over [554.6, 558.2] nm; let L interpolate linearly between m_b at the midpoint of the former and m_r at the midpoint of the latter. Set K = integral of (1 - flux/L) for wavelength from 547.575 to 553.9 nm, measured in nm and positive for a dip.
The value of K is 0.20 nm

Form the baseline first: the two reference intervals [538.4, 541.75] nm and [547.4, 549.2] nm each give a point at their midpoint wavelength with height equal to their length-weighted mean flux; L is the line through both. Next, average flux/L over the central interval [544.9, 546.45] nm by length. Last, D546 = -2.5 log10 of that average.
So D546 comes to -0.02 mag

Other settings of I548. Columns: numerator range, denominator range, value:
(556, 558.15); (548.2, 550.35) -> 1.02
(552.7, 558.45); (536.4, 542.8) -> 1.04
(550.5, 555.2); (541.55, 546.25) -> 0.97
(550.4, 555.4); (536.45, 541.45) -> 1.04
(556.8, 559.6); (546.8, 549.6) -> 1.05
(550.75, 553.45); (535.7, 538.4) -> 1.06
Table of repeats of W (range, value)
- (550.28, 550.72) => 28.3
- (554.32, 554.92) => 28.6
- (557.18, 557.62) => 32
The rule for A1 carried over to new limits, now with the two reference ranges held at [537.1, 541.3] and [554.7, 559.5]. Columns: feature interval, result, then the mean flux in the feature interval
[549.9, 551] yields 0.02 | 28.8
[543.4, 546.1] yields -0.06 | 30.1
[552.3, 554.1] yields 0.00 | 29.3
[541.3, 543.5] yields -0.13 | 31.3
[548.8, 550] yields 0.00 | 29.4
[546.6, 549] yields 0.05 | 28.8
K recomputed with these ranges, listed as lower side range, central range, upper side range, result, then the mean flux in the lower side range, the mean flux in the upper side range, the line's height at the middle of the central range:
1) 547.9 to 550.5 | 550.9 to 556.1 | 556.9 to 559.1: 0.00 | 29.2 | 29.2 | 29.2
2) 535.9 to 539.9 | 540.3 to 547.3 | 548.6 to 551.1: -0.17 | 29.4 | 29.1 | 29.3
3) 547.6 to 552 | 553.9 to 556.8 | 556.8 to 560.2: -0.02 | 28.8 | 28.8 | 28.8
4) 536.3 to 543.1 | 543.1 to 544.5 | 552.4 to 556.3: -0.07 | 29.8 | 29.5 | 29.7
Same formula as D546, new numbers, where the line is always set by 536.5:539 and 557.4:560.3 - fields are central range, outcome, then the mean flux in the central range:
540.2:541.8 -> 0.021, 28.5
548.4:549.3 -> 0.011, 28.6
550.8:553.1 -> -0.005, 28.9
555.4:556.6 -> -0.048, 29.9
